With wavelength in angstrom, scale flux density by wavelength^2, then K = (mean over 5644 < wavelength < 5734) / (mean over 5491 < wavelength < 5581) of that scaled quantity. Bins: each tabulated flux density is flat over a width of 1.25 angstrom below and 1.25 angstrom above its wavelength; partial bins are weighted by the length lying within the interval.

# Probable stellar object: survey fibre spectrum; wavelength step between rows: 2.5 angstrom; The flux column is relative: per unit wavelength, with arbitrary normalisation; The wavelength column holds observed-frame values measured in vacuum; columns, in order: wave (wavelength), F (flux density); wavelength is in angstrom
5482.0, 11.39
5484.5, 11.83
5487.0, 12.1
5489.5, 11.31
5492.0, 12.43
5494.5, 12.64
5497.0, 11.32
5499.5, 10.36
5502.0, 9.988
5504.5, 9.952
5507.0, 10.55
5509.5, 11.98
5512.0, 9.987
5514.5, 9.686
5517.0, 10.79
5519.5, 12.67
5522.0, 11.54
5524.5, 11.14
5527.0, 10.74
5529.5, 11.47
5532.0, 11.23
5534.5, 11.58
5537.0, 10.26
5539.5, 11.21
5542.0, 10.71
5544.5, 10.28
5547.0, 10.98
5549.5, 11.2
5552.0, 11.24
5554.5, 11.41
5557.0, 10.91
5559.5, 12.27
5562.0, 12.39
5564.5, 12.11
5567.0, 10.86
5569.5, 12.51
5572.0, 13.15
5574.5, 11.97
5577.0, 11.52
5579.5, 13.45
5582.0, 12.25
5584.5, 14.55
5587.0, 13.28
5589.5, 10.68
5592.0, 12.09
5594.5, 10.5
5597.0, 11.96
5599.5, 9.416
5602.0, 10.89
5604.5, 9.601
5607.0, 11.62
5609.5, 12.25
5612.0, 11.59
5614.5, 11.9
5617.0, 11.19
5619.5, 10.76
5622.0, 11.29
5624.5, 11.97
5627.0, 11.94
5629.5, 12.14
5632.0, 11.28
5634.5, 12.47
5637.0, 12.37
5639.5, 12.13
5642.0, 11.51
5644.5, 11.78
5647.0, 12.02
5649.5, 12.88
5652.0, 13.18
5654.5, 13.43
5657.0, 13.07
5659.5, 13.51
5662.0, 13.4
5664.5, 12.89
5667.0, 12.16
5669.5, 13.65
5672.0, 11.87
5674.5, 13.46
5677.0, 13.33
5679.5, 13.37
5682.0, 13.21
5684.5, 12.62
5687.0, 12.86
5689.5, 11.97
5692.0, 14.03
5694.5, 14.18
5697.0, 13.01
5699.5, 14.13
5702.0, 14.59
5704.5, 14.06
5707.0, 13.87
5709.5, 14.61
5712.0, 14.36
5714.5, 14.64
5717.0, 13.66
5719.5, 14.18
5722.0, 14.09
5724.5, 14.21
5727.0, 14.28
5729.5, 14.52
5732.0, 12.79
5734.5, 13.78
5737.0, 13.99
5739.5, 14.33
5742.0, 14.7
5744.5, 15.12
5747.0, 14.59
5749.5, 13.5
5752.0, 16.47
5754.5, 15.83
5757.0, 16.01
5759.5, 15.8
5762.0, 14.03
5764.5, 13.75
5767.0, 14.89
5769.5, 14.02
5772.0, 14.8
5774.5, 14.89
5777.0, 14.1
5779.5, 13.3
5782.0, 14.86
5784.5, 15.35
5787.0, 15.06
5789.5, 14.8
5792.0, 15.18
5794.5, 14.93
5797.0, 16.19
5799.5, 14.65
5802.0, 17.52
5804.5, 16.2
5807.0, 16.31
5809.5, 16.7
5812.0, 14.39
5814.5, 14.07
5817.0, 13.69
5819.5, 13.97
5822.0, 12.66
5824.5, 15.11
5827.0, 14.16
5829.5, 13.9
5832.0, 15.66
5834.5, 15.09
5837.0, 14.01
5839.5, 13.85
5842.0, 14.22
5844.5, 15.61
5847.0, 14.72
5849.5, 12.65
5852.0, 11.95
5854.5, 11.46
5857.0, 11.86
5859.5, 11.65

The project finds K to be 1.25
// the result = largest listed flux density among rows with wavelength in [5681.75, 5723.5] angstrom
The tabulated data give 14.64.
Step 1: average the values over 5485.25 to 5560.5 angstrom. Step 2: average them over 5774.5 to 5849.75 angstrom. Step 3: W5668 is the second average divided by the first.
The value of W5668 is 1.3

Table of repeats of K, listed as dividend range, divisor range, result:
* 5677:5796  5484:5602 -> 1.34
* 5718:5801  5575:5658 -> 1.29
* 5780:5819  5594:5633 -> 1.44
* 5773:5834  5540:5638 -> 1.38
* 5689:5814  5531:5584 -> 1.35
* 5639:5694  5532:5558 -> 1.22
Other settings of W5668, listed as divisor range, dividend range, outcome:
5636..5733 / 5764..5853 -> 1.10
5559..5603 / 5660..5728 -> 1.13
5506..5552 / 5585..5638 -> 1.05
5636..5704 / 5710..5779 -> 1.11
